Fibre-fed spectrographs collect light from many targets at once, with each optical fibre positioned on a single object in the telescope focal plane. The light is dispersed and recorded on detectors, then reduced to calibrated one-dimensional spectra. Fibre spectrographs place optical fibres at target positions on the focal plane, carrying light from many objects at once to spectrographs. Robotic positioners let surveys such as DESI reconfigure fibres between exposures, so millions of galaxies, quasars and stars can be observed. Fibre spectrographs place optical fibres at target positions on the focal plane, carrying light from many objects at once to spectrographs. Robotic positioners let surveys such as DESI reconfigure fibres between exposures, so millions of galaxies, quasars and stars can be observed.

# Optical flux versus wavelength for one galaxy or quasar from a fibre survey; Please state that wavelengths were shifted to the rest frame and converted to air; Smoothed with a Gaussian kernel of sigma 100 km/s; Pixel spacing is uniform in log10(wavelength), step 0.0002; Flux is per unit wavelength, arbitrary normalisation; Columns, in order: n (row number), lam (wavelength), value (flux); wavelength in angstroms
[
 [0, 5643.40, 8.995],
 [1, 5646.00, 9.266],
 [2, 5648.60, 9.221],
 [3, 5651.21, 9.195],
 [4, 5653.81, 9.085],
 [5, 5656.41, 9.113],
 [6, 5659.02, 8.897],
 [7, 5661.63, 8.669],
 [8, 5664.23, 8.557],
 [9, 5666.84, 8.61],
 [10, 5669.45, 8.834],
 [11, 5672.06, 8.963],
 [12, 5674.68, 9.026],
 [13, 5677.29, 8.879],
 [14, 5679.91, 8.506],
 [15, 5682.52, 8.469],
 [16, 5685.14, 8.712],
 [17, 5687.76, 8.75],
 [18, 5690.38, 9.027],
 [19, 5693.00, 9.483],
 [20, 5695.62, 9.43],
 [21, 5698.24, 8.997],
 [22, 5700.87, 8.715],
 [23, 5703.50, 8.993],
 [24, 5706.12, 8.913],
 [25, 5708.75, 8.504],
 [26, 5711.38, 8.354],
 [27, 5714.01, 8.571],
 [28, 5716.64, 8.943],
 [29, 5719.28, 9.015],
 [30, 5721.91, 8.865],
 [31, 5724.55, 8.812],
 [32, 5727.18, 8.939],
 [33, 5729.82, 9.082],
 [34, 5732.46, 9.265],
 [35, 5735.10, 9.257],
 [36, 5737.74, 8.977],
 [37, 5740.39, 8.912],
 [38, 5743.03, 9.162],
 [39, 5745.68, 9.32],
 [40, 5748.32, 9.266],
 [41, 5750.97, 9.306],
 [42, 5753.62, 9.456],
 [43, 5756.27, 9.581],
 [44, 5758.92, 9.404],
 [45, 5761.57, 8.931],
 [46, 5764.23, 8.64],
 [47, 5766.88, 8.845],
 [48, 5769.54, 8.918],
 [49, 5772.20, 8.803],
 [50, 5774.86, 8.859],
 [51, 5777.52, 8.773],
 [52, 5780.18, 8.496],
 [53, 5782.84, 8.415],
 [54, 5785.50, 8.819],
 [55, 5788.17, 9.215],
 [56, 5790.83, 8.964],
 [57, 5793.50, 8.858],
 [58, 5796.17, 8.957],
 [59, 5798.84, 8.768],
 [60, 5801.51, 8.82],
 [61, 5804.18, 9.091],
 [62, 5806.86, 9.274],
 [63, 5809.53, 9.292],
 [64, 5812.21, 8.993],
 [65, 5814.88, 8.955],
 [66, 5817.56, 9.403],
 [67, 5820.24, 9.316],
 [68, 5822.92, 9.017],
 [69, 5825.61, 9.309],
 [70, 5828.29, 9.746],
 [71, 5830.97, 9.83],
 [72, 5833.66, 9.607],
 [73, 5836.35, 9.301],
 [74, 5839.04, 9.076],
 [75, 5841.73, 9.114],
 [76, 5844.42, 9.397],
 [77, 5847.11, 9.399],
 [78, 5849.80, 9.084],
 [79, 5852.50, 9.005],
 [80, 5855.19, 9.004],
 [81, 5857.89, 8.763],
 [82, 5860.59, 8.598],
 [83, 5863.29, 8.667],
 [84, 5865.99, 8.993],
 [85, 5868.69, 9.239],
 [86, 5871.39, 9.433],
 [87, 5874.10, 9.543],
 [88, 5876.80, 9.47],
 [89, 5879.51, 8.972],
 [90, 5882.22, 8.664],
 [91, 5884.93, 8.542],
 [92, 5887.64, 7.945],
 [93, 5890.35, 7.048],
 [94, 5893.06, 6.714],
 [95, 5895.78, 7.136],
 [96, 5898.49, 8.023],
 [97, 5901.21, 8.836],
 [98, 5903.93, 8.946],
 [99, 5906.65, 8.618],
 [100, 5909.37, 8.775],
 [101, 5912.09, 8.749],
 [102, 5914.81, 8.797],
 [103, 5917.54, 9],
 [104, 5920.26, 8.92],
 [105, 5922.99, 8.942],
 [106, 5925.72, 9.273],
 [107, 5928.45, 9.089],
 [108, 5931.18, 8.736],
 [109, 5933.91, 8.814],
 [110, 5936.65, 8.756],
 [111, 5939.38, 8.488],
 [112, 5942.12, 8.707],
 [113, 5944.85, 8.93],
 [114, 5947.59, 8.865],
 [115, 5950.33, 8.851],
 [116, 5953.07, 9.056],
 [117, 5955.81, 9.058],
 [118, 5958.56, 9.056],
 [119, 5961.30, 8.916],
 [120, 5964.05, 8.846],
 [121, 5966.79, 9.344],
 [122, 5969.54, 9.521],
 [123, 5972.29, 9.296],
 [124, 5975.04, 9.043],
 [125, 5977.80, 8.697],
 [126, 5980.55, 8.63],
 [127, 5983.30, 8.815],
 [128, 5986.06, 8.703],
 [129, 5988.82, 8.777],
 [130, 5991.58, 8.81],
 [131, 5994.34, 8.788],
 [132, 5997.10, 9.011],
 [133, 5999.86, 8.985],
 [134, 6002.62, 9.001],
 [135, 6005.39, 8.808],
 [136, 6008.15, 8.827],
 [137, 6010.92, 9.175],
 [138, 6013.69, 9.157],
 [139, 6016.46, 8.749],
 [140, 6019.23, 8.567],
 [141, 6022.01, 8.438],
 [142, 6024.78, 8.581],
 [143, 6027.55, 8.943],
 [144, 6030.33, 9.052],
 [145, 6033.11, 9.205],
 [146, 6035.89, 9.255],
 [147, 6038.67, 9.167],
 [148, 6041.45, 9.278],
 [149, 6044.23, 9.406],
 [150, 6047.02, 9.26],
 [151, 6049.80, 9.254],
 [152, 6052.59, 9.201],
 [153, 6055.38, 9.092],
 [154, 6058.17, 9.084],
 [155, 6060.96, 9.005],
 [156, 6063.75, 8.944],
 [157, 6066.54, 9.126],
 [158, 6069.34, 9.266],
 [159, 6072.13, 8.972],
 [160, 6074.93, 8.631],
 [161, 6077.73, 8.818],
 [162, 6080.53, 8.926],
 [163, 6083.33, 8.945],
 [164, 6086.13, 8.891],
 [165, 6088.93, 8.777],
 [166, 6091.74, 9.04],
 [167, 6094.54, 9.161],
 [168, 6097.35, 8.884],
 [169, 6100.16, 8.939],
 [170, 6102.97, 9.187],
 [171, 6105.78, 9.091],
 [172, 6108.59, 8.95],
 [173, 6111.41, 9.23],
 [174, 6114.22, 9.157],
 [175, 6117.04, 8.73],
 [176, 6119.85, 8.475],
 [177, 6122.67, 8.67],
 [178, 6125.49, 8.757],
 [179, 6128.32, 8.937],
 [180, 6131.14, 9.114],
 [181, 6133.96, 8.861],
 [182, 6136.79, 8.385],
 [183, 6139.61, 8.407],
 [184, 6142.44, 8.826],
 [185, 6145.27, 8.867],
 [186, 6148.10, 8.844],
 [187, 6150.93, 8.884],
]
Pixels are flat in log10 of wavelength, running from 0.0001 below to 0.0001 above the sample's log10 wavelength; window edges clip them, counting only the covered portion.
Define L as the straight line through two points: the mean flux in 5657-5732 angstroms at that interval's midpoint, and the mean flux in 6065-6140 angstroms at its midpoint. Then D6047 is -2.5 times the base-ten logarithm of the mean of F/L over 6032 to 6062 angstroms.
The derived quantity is -0.036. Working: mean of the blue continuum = 8.85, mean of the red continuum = 8.91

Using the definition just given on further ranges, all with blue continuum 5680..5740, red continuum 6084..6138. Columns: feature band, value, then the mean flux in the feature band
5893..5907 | 0.100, 8.13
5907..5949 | 0.007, 8.85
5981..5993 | 0.018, 8.76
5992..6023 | 0.005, 8.87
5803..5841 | -0.047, 9.3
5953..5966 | -0.011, 9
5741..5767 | -0.036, 9.2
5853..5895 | 0.035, 8.63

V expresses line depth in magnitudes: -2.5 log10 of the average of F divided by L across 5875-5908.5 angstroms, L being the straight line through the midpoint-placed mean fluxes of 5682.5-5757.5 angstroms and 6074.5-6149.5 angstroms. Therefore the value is 0.086 mag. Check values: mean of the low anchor 9.01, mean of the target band 8.27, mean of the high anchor 8.87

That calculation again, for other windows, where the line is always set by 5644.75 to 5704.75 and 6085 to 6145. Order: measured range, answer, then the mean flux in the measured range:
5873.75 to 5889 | 0.01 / 8.81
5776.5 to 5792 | 0.02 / 8.78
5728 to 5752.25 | -0.03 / 9.17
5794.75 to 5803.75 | 0.00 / 8.87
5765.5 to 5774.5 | 0.01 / 8.85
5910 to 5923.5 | 0.00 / 8.87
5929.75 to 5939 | 0.02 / 8.74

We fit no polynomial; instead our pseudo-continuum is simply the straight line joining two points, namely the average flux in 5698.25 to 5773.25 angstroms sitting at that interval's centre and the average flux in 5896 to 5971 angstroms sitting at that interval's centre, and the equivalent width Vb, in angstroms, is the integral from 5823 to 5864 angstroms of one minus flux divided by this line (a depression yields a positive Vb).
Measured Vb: -1.3 angstroms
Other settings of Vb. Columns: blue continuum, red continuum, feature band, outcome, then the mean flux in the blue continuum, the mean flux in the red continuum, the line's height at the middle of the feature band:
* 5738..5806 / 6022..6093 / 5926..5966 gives 0.56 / 8.98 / 9.03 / 9.01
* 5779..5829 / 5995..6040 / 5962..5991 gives -0.04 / 9.03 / 8.93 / 8.95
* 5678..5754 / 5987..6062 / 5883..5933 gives 2.92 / 8.96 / 8.99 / 8.98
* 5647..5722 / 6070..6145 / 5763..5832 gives -1.06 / 8.87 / 8.88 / 8.88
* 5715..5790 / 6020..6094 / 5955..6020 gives 0.53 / 9.01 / 9.02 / 9.02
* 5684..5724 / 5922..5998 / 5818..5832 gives -0.84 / 8.88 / 8.92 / 8.9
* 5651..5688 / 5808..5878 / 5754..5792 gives 0.56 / 8.81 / 9.21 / 9.05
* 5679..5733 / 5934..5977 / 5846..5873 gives -0.26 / 8.87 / 8.97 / 8.93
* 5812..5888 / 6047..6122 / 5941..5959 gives 0.29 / 9.13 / 8.99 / 9.07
